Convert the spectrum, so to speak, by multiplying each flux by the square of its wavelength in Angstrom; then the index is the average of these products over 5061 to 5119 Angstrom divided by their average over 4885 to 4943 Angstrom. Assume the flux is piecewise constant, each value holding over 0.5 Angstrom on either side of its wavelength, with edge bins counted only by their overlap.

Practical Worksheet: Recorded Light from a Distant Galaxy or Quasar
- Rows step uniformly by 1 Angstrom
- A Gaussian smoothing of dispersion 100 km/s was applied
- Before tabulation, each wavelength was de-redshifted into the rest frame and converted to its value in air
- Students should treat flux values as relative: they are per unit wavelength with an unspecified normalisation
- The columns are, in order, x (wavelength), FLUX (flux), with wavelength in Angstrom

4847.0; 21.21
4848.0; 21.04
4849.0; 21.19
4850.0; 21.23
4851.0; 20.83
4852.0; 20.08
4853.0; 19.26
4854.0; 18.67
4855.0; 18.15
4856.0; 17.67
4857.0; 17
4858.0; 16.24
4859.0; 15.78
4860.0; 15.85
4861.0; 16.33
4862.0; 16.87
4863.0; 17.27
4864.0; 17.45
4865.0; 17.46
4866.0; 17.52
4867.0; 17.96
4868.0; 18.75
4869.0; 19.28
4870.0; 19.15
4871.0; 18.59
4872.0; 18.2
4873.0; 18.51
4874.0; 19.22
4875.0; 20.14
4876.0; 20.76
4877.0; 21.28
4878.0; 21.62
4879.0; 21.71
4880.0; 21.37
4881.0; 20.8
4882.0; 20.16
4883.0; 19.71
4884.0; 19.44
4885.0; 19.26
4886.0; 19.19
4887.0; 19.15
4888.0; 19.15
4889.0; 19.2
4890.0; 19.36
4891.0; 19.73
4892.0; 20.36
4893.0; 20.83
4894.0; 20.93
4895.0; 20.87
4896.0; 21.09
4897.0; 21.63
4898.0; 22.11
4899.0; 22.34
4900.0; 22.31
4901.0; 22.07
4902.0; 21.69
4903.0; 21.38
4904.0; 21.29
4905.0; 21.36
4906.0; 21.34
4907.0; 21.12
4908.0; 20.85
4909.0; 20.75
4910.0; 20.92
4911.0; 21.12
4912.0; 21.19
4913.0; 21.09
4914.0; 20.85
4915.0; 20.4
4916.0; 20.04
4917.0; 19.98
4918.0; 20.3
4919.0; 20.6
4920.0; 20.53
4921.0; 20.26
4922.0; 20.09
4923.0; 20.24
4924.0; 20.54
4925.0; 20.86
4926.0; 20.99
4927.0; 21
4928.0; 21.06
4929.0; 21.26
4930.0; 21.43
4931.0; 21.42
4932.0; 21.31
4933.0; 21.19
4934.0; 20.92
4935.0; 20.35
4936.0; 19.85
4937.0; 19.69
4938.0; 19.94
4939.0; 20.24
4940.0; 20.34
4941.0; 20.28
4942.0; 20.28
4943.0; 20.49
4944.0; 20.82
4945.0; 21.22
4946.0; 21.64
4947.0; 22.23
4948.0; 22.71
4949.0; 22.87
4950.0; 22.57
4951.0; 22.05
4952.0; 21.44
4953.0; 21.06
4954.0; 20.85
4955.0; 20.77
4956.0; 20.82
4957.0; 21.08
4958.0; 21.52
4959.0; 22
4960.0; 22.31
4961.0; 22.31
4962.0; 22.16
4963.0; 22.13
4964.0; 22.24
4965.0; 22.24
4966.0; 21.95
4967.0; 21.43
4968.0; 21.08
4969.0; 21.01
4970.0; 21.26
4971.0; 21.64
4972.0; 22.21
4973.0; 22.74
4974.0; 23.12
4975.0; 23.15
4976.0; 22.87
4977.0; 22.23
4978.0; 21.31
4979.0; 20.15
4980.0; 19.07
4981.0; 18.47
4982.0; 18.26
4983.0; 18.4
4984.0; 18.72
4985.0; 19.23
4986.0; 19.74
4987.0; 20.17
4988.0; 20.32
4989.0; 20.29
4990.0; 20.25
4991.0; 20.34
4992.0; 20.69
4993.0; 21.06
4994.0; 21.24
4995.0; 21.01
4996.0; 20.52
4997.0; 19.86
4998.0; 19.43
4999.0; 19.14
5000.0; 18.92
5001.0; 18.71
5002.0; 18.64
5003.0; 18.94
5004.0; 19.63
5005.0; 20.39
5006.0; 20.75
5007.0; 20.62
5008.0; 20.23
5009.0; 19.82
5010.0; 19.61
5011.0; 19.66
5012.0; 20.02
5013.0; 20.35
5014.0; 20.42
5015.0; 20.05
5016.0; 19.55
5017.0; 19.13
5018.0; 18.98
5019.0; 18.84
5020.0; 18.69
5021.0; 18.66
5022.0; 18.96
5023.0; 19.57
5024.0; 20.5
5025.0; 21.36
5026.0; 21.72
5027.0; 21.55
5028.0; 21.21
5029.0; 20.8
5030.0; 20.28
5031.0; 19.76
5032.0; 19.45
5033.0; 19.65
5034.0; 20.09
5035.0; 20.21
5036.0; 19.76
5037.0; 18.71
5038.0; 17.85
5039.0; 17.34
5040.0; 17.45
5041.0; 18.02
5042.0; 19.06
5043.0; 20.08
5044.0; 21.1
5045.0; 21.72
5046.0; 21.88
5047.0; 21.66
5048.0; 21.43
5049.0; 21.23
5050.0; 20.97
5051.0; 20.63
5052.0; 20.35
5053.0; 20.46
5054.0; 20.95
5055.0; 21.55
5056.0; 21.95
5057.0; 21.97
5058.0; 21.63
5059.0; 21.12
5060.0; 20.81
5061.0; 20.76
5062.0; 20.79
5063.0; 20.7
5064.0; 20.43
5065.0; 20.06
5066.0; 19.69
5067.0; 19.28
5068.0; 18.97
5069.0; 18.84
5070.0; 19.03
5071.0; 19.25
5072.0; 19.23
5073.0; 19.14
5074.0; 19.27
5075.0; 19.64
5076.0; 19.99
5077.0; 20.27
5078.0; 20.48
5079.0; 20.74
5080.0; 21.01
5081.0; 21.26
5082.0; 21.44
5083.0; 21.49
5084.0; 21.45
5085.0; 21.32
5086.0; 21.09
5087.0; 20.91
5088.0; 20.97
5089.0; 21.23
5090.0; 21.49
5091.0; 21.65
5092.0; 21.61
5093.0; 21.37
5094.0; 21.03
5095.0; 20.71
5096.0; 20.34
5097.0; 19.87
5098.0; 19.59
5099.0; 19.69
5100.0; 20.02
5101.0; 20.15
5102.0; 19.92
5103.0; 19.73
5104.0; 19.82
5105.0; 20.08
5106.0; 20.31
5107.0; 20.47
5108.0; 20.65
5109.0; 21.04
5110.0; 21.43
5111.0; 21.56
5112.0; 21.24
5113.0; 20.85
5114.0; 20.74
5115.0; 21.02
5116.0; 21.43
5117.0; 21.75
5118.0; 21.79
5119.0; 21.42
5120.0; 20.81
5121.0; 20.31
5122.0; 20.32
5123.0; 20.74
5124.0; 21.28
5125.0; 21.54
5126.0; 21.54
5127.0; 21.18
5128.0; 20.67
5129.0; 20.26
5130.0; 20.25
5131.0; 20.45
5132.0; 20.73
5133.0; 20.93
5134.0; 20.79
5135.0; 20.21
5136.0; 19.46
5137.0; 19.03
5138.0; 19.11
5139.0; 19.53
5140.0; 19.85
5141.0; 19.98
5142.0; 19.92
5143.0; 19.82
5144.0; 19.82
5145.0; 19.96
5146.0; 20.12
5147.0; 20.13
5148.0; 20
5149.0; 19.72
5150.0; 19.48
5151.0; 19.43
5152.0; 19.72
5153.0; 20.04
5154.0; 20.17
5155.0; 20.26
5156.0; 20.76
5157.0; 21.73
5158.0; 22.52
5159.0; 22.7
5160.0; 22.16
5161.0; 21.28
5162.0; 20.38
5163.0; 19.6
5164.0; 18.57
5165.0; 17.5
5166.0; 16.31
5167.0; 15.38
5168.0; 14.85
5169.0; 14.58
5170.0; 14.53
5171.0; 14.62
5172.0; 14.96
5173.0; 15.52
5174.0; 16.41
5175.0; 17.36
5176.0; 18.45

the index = 1.1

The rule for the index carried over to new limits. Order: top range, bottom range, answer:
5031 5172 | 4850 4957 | 1.08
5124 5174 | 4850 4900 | 1.12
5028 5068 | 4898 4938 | 1.02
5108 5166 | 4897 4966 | 1.05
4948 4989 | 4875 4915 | 1.05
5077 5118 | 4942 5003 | 1.05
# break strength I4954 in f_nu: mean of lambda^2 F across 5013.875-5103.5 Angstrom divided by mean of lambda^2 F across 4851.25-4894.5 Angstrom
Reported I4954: 1.2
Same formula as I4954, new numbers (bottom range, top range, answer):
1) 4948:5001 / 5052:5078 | 1.00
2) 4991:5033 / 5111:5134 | 1.10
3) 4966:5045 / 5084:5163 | 1.07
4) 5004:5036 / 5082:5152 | 1.07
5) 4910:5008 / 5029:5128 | 1.03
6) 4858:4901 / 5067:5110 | 1.14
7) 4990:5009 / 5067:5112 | 1.06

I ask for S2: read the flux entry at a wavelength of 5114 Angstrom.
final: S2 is 20.74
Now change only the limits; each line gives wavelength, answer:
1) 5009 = 19.82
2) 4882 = 20.16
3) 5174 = 16.41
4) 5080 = 21.01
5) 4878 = 21.62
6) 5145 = 19.96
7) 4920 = 20.53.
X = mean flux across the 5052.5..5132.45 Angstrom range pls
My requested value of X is 20.7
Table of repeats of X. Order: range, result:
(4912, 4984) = 21.1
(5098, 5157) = 20.4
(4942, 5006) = 20.9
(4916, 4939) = 20.6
